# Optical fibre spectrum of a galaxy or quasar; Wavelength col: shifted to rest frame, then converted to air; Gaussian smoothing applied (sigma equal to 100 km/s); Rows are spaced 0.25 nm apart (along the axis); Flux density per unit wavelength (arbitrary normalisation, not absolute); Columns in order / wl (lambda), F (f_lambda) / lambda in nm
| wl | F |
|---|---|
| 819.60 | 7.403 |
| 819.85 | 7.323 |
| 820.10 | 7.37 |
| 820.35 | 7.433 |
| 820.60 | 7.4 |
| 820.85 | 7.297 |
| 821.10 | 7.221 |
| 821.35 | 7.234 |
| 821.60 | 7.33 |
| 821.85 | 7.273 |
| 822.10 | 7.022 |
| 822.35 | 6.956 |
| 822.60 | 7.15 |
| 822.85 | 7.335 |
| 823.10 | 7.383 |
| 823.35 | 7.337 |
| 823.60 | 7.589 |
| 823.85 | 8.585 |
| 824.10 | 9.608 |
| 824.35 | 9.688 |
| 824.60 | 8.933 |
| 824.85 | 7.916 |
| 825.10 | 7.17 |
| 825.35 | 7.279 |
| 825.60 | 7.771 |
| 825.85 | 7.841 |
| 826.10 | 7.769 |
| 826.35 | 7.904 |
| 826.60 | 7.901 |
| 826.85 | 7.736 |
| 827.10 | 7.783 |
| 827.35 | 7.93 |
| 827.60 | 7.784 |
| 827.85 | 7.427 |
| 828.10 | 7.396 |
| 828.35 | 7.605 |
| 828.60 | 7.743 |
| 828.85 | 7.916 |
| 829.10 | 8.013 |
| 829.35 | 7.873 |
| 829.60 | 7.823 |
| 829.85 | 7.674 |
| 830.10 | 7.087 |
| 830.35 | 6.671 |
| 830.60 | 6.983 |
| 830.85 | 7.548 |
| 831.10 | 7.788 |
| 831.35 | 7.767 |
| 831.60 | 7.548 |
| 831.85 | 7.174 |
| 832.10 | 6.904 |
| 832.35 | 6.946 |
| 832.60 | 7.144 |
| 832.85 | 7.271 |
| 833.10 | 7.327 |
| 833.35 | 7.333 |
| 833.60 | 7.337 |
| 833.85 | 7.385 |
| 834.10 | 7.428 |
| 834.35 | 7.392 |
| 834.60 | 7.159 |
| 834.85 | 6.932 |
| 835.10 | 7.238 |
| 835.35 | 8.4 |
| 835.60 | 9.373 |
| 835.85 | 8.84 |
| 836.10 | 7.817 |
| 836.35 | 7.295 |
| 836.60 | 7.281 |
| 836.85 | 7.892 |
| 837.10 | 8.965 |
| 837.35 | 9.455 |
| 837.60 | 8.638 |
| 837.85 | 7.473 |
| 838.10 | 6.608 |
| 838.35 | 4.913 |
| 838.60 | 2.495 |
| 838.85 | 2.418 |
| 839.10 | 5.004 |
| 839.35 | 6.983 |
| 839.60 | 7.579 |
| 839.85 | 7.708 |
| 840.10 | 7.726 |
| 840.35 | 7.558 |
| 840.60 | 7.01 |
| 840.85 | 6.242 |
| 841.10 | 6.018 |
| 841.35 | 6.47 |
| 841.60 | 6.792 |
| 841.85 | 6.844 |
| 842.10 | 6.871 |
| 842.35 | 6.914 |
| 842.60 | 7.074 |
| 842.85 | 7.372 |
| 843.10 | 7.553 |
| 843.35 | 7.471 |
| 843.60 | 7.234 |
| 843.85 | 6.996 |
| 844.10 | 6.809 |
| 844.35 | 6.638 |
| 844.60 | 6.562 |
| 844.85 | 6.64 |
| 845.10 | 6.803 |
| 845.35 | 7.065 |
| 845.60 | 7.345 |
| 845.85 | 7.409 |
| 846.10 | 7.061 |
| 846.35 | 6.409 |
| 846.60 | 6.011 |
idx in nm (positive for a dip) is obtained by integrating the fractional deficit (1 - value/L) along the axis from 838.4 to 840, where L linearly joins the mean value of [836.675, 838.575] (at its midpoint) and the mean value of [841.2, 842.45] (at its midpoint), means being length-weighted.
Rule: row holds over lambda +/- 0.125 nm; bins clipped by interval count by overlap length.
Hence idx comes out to 0.40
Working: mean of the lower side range 7.42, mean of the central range 5.38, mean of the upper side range 6.76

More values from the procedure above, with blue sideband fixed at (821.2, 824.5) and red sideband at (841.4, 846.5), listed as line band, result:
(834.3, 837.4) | -0.305 nm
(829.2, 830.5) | 0.010 nm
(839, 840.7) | 0.003 nm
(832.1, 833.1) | 0.036 nm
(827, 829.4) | -0.063 nm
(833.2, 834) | 0.000 nm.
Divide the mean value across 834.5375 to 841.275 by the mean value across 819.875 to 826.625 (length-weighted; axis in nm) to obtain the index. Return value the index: 0.9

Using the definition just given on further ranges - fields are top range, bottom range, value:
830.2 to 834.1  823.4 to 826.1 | 0.89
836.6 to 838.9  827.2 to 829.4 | 0.87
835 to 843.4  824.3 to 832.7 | 0.92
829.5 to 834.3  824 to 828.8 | 0.92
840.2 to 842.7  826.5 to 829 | 0.88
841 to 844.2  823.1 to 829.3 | 0.88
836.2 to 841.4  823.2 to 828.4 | 0.85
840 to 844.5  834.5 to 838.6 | 0.92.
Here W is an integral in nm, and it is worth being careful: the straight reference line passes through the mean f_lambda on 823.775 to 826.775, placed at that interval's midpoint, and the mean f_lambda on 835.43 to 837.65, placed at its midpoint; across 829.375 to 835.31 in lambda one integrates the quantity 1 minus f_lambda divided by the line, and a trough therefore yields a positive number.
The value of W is 0.70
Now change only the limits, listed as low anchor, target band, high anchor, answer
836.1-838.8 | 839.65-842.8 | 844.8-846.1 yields 0.035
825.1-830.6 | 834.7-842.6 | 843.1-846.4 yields 0.223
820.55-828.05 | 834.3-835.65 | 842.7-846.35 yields -0.058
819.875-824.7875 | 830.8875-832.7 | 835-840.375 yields 0.006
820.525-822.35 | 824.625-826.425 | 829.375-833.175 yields -0.114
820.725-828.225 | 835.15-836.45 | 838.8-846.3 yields -0.205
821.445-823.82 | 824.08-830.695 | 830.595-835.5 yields -0.413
